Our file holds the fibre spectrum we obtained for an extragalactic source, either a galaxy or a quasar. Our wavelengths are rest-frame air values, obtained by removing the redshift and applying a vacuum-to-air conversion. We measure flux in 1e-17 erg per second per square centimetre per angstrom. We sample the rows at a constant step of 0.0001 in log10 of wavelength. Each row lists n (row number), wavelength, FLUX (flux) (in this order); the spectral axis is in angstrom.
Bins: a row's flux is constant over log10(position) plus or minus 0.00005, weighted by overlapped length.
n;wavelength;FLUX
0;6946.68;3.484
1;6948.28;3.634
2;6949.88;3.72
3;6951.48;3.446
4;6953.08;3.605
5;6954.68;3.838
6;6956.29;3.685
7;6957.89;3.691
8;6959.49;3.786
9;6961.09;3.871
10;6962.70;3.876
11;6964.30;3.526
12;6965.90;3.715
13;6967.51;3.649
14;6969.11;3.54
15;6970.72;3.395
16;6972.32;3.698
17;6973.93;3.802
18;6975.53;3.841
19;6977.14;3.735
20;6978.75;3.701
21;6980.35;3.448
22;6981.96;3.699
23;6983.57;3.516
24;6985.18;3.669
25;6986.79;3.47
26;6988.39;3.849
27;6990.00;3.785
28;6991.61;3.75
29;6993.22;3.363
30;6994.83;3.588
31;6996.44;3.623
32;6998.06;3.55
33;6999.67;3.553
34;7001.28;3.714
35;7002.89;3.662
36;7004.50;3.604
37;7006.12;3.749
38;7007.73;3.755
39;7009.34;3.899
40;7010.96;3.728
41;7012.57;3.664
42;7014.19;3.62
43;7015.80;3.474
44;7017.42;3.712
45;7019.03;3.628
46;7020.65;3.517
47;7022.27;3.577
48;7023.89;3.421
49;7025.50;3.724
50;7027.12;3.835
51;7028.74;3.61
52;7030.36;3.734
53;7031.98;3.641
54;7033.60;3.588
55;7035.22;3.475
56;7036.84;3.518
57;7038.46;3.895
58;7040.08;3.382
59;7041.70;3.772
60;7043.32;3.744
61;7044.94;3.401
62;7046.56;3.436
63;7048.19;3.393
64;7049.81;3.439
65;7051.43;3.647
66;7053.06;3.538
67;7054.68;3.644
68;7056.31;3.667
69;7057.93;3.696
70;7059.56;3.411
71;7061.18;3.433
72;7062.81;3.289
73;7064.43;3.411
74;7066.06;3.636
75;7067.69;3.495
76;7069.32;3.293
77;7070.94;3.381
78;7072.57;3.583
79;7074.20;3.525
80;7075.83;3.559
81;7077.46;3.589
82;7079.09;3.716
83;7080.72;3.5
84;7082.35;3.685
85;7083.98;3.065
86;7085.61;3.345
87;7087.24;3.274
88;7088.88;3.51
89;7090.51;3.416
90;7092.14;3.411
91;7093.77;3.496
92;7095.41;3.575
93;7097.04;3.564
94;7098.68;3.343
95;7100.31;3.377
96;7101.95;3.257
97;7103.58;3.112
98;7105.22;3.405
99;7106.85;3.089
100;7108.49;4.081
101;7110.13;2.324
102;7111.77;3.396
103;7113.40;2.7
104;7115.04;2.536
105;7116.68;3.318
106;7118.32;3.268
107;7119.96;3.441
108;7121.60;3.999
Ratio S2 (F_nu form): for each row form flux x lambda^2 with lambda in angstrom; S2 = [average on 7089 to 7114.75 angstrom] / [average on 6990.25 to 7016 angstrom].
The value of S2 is 0.93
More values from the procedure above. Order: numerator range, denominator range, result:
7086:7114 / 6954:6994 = 0.94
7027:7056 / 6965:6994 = 1.00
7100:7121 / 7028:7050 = 0.91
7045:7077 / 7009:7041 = 0.97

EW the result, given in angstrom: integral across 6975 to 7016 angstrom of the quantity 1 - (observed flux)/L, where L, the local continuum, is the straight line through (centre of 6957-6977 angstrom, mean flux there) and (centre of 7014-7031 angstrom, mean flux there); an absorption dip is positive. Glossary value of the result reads 0.1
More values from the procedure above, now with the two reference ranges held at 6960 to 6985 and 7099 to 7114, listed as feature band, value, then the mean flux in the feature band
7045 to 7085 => -1.8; 3.5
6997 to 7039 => -1.6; 3.65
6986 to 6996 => -0.1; 3.64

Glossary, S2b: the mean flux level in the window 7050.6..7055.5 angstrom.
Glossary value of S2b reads 3.61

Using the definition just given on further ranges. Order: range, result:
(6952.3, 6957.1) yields 3.71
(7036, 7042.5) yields 3.64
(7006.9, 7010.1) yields 3.83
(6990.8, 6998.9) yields 3.57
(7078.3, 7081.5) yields 3.61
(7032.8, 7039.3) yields 3.62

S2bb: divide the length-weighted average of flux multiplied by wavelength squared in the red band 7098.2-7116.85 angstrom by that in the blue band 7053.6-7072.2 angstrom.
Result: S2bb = 0.9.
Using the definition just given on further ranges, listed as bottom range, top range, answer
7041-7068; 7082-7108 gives 0.97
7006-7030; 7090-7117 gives 0.91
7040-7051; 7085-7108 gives 0.97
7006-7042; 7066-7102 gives 0.97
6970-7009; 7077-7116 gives 0.94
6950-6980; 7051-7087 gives 0.98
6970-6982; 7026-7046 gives 1.01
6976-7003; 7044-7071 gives 0.98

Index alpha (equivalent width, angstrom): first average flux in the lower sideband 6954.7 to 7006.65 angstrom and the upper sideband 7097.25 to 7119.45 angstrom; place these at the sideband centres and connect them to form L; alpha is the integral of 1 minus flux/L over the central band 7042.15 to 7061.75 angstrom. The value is -0.86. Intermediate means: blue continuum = 3.66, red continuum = 3.18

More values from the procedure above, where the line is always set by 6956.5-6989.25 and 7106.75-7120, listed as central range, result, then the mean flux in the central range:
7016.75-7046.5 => -1.5 angstrom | 3.62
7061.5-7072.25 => -0.4 angstrom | 3.43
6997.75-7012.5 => -0.6 angstrom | 3.7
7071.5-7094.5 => -1.7 angstrom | 3.48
